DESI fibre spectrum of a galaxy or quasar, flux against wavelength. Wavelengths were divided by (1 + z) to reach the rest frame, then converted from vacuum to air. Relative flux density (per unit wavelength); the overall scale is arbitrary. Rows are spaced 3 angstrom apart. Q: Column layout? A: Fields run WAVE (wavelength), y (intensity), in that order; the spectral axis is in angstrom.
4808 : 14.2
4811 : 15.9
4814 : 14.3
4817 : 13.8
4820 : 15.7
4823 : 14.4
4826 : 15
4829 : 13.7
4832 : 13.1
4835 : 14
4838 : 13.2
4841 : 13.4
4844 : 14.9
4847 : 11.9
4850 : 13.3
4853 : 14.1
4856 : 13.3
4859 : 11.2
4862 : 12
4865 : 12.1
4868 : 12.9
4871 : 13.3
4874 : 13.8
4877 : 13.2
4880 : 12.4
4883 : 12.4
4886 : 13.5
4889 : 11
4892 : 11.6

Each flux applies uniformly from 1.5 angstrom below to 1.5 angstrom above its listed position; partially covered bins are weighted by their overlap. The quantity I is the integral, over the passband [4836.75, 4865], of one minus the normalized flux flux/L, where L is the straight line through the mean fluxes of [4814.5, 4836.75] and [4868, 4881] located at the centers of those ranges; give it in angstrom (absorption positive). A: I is 1.5 angstrom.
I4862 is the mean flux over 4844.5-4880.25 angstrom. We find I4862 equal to 12.9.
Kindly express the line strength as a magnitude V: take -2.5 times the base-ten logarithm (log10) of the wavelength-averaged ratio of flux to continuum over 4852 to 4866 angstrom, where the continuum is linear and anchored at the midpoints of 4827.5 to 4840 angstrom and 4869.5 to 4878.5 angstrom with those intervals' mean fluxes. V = 0.08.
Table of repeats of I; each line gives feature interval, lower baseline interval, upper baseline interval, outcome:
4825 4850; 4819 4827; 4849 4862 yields 0.77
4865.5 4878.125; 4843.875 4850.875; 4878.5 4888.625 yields -0.47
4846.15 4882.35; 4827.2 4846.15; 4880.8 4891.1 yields 0.22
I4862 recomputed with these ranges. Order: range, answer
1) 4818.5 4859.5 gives 13.7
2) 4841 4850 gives 13.4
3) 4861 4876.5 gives 12.9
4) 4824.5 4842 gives 13.7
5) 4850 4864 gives 12.7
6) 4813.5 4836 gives 14.3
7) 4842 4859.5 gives 13.2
